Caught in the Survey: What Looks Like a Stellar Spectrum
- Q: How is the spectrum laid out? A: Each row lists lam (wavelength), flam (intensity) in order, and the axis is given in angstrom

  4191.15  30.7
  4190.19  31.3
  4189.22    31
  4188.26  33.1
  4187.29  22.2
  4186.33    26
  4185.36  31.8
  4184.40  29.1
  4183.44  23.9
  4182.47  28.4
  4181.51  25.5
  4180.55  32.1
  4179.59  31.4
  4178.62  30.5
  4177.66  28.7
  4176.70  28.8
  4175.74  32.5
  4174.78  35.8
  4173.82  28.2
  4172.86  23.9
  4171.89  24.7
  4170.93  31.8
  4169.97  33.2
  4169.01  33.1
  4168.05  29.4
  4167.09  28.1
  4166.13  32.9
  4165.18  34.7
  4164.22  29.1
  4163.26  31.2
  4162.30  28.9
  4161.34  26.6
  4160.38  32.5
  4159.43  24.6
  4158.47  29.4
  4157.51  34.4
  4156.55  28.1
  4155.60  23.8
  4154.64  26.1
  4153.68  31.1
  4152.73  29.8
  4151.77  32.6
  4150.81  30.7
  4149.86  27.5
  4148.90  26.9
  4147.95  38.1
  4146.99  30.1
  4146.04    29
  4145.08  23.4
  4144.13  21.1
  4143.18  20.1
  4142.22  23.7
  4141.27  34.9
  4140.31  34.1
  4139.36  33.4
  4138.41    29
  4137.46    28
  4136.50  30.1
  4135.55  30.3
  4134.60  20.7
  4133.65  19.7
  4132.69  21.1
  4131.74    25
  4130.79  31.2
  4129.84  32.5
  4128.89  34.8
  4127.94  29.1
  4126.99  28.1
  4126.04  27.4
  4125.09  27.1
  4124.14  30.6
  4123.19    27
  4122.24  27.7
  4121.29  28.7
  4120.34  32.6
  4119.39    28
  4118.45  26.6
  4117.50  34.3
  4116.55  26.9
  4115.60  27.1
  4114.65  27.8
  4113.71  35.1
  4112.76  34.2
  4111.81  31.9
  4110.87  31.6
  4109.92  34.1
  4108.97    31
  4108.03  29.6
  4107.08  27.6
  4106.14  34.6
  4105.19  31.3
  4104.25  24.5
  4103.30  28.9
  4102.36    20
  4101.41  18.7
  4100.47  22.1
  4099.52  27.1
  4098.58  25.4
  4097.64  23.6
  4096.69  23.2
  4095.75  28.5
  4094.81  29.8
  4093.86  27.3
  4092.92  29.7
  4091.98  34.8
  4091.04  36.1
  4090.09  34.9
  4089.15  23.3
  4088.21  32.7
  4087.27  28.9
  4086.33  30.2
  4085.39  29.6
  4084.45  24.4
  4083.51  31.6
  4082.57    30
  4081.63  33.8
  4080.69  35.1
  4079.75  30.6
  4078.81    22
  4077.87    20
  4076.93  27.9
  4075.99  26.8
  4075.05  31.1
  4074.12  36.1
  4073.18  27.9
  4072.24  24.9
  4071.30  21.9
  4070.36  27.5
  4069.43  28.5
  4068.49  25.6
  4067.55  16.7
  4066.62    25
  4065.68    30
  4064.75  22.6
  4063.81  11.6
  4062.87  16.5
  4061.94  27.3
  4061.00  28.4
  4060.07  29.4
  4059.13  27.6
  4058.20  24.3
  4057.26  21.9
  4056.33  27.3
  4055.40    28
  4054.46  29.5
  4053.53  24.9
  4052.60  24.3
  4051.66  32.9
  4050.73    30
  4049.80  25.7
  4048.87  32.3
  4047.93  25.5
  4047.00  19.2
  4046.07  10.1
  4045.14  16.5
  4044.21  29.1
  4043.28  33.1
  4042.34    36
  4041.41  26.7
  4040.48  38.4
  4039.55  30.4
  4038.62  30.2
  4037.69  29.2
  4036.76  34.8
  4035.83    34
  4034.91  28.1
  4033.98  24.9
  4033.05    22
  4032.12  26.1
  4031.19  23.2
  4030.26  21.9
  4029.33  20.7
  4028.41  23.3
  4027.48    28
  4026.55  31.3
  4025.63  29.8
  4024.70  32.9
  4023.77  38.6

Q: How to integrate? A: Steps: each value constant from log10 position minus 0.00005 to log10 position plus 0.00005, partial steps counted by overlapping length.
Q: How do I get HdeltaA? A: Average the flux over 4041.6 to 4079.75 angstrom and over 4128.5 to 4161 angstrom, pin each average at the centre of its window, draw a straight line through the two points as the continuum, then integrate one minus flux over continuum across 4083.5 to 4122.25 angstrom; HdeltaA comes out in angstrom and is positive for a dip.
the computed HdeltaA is -2.65 angstrom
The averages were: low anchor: 25.7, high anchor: 28.4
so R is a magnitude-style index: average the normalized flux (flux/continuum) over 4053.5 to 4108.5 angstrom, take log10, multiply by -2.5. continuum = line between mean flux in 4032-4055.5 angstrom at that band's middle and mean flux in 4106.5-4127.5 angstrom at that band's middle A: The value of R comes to 0.07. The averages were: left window 27.8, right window 29.8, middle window 27.1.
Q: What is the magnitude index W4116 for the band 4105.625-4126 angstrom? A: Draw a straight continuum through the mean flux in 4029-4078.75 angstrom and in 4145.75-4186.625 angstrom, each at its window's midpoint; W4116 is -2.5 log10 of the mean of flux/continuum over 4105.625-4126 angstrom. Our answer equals -0.07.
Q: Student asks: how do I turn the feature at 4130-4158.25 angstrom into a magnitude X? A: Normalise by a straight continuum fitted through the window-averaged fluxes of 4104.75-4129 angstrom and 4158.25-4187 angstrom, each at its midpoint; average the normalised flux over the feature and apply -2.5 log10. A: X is 0.063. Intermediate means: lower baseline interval 30.1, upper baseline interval 29.5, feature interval 28.1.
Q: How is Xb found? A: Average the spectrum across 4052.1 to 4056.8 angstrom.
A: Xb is 26.8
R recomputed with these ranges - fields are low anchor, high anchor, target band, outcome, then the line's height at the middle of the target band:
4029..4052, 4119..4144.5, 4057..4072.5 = 0.14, 27.5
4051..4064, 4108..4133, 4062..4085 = 0.02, 26.7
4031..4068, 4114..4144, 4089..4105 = 0.02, 27.5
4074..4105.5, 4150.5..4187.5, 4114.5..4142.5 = 0.01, 28.8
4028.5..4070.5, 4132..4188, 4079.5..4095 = -0.14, 27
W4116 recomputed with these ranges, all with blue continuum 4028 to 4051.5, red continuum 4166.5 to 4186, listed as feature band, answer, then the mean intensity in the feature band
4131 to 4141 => 0.05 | 27.4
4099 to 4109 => 0.06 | 26.7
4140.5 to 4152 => 0.03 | 28.2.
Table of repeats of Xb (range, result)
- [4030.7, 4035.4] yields 24.9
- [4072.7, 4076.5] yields 30.4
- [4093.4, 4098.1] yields 26.4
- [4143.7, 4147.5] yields 26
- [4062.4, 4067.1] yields 21.2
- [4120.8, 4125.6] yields 28.2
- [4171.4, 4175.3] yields 28.2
